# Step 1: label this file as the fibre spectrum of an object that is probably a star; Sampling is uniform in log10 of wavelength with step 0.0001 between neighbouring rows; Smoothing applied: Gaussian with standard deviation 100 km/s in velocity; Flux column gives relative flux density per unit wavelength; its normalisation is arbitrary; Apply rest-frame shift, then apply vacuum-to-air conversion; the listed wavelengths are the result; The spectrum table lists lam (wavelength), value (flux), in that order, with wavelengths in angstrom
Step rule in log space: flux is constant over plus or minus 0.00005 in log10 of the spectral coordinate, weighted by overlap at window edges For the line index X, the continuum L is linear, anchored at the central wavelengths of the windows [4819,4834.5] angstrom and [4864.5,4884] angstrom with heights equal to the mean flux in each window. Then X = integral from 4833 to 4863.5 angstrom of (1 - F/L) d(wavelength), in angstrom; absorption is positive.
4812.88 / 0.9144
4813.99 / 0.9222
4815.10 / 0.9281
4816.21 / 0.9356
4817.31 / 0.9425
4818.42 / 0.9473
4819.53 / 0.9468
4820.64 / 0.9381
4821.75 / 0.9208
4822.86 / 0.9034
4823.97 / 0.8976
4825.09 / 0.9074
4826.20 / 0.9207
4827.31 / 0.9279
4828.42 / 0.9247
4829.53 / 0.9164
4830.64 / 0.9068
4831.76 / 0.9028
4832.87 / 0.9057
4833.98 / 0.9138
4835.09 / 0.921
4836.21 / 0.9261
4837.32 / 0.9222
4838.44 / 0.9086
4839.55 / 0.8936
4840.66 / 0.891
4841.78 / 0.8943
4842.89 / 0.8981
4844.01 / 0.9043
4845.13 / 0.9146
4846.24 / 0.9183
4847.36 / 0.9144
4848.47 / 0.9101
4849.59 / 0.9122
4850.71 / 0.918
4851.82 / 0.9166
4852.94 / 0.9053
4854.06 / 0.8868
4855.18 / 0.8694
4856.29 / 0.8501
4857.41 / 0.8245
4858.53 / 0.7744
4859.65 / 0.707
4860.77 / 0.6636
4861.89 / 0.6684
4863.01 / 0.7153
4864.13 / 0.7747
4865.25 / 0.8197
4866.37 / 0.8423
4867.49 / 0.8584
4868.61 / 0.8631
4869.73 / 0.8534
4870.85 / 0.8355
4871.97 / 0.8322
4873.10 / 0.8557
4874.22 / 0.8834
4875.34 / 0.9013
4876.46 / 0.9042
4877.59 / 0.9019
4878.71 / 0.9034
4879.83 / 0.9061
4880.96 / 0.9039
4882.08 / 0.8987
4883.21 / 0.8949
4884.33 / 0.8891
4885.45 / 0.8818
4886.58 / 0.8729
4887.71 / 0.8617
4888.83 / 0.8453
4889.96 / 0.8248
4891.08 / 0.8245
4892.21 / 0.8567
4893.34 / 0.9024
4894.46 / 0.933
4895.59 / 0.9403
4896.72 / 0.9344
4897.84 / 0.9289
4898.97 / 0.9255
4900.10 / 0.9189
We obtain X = 1.1 angstrom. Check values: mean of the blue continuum 0.916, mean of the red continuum 0.873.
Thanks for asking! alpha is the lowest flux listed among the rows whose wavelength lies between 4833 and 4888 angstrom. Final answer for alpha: 0.6636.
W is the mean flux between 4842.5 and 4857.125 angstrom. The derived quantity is 0.9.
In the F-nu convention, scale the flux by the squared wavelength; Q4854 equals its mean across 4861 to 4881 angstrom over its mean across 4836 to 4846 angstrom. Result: 0.9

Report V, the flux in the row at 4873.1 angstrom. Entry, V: 0.8557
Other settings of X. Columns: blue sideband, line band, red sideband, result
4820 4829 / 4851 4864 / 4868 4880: 1.3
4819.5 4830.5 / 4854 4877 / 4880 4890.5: 1.9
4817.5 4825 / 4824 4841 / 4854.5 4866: -0.6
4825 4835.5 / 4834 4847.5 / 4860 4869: -0.6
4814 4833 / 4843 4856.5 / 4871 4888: 0.0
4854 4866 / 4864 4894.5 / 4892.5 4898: -0.5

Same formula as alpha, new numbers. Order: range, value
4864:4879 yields 0.7747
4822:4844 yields 0.891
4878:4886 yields 0.8818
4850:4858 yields 0.8245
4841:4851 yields 0.8943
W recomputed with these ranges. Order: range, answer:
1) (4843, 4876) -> 0.845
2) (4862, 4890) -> 0.859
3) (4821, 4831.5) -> 0.913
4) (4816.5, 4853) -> 0.915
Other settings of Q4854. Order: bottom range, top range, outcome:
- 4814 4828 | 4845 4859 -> 0.97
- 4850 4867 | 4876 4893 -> 1.10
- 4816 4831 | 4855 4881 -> 0.91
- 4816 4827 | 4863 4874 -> 0.92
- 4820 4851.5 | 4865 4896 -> 0.98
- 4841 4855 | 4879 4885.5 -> 1.01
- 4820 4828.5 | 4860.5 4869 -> 0.86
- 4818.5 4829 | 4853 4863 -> 0.86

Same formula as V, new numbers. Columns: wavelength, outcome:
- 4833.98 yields 0.9138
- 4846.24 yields 0.9183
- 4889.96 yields 0.8248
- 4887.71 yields 0.8617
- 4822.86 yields 0.9034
